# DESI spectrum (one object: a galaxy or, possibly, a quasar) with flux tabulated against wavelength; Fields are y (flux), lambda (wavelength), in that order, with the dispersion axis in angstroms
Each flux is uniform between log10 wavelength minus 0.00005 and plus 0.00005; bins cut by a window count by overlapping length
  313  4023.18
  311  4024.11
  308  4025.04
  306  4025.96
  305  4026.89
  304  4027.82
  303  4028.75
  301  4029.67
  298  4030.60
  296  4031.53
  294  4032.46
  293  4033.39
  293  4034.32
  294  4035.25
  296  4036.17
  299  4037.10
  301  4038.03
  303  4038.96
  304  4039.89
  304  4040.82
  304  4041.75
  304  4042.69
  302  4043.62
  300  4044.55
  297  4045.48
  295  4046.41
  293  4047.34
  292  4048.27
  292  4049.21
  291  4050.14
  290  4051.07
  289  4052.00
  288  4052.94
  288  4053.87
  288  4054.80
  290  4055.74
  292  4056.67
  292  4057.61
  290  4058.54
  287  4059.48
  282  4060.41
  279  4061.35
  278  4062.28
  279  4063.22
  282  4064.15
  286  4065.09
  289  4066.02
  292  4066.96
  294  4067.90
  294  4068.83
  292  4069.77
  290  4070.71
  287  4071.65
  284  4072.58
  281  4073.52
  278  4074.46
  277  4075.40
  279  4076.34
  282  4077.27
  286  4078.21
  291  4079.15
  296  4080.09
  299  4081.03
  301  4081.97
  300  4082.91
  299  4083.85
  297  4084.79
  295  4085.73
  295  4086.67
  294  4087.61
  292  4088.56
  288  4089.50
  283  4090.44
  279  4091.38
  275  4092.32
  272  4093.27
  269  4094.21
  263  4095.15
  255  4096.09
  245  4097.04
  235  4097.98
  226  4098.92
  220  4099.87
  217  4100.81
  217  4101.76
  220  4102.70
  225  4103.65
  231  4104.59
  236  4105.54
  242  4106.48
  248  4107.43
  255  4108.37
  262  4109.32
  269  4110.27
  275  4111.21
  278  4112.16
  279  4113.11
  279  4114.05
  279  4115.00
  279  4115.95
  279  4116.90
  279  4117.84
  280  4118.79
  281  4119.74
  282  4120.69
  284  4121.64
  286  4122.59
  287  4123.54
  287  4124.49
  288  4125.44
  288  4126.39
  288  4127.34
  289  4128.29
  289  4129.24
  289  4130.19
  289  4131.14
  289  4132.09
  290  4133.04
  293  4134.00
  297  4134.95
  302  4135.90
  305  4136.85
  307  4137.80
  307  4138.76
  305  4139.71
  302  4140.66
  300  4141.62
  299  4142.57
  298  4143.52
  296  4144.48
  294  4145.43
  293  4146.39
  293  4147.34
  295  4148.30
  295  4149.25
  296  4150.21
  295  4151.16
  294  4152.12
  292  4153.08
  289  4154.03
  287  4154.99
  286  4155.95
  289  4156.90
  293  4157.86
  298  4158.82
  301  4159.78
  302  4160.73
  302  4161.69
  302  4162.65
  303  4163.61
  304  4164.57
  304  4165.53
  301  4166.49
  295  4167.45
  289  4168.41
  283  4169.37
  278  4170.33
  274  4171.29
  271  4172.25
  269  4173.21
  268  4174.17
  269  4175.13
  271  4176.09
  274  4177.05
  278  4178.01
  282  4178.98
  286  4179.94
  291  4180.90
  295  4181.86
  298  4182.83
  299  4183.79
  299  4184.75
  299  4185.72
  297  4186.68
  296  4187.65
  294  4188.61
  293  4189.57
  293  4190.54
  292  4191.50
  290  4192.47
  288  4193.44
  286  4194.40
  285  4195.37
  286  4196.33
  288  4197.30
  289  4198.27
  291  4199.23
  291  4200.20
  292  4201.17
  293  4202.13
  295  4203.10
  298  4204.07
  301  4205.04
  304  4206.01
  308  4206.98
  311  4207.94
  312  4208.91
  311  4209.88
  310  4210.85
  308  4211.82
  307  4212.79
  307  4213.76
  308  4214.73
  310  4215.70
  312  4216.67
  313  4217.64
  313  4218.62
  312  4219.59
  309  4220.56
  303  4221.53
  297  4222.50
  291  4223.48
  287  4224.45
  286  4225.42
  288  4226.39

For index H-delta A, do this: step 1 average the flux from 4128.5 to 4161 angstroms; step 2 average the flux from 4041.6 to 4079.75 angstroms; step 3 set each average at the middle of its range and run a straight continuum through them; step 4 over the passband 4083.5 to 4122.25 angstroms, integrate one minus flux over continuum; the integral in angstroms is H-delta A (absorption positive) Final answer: 3.6 angstroms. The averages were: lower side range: 289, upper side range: 296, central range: 265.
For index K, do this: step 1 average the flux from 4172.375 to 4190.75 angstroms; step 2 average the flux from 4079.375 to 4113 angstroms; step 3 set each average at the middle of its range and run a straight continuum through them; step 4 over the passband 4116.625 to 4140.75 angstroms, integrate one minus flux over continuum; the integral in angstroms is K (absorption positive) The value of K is -1.6 angstroms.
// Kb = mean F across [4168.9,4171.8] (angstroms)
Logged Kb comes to 278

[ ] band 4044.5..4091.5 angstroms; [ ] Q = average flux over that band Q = 289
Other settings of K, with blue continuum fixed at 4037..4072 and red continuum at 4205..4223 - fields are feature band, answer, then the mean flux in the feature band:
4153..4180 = 1.41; 288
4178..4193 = 0.61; 293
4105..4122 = 1.59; 270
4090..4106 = 2.77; 245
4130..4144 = 0.10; 298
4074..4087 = 0.16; 291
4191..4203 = 0.67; 290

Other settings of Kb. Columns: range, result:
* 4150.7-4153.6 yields 293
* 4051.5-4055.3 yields 288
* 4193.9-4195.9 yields 287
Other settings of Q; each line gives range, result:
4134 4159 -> 296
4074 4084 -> 290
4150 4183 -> 289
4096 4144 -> 273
